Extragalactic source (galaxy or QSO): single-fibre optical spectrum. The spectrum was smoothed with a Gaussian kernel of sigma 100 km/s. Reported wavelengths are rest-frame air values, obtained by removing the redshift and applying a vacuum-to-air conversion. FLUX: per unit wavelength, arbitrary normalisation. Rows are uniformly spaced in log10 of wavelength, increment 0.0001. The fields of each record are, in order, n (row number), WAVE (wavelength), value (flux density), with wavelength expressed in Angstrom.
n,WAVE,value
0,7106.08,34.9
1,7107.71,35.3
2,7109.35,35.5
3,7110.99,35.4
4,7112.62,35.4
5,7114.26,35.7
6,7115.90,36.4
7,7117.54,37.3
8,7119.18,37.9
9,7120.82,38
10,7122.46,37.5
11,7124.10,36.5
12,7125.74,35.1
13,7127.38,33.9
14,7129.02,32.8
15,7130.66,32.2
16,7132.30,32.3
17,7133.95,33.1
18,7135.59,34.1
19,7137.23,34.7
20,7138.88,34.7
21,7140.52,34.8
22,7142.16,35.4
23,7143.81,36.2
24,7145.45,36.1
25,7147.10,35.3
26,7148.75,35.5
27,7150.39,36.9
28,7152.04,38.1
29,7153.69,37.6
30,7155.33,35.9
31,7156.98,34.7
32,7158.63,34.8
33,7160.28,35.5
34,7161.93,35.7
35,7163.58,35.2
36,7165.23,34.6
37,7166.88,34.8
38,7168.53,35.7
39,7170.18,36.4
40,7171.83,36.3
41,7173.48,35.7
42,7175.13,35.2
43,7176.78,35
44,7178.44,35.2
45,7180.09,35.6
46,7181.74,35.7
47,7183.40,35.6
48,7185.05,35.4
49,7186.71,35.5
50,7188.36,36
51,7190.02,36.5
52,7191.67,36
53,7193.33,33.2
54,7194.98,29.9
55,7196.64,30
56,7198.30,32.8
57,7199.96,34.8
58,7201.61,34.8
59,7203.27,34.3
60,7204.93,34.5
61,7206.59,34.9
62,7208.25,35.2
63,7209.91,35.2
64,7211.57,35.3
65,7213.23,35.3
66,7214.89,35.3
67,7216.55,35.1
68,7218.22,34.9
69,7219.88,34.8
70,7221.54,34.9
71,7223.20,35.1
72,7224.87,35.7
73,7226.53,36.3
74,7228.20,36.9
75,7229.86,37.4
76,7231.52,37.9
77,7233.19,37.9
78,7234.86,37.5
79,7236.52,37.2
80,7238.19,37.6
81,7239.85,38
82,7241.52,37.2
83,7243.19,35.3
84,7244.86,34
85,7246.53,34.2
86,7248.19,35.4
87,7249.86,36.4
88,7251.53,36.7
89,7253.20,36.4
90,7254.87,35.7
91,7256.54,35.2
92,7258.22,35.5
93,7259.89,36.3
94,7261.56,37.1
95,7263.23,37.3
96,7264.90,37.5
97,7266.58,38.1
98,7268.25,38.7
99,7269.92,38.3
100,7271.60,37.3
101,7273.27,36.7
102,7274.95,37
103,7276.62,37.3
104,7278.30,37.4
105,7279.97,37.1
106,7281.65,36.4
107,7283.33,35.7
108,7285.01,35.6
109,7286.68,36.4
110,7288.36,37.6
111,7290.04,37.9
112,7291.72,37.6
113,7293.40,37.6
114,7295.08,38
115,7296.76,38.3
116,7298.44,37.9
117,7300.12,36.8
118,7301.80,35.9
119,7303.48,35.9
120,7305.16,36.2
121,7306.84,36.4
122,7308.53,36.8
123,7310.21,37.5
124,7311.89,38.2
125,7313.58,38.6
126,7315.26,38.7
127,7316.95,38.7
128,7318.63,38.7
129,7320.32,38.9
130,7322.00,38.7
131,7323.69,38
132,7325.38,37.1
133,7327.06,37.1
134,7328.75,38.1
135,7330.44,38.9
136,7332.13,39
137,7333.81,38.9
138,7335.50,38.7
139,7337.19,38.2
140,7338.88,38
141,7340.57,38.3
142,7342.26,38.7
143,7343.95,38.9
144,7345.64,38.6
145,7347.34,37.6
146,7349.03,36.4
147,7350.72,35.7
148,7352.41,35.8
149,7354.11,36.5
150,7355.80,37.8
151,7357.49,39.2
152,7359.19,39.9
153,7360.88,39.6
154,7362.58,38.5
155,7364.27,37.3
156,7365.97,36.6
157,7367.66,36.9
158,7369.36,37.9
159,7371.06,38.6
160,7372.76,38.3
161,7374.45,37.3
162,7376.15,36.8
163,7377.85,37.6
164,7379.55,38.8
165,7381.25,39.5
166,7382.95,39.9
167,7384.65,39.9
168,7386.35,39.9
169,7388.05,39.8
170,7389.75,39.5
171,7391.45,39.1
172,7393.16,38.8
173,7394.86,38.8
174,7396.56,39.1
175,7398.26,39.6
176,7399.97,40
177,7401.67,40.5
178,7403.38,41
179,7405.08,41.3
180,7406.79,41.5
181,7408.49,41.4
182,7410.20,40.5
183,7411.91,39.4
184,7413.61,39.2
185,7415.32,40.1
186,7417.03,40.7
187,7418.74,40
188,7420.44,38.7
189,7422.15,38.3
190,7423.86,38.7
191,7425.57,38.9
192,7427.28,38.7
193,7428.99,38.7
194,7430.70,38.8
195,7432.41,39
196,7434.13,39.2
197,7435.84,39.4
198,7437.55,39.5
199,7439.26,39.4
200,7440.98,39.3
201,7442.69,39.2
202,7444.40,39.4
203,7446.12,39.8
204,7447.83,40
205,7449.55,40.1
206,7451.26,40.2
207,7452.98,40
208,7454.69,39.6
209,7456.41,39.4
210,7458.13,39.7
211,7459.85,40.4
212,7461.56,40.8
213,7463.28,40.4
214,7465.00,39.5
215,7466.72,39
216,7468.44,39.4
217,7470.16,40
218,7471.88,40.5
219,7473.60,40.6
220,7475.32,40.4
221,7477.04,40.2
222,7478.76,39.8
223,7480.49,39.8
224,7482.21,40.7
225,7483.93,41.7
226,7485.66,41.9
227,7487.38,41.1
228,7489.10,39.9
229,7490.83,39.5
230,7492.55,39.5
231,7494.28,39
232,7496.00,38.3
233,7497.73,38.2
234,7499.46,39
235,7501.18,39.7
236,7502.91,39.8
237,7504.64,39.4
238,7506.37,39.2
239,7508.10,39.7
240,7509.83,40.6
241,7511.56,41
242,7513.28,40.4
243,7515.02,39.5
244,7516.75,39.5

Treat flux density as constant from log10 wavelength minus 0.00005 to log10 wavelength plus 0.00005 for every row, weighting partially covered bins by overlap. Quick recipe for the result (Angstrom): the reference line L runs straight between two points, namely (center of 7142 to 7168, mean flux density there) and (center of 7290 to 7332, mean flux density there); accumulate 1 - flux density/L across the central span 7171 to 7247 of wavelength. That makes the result 2.2 Angstrom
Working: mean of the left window 35.8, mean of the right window 37.7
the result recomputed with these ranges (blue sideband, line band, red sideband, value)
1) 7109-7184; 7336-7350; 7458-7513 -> 0.0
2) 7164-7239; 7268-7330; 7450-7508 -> -0.8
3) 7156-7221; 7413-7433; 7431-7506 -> -0.1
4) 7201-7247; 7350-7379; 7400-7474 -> 0.6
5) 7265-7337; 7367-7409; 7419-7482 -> -0.5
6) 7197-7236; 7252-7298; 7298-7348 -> -0.3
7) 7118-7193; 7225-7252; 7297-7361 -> 0.0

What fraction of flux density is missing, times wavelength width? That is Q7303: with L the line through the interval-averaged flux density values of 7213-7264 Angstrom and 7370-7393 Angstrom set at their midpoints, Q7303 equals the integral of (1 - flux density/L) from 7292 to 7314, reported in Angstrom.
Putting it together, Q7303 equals 0.1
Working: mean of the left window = 36.2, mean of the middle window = 37.2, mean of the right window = 38.8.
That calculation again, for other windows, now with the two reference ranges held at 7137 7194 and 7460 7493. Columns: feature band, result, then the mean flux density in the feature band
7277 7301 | 0.2 Angstrom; 37.2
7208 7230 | 0.6 Angstrom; 35.5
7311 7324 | -0.2 Angstrom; 38.6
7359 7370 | 0.2 Angstrom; 38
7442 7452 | 0.0 Angstrom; 39.8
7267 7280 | -0.1 Angstrom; 37.5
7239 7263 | 0.6 Angstrom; 36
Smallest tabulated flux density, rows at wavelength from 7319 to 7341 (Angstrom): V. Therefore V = 37.1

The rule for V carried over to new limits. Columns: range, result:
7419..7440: 38.3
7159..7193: 34.6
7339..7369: 35.7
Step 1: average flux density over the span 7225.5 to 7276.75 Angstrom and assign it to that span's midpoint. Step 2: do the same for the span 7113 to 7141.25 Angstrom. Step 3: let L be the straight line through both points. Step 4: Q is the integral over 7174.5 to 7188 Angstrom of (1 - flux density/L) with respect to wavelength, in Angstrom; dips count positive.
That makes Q 0.16 Angstrom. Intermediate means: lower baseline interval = 35.1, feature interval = 35.4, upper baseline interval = 36.8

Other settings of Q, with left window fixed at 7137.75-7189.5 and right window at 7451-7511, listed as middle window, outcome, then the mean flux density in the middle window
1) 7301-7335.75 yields -0.1 Angstrom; 37.8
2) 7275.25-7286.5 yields 0.2 Angstrom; 36.6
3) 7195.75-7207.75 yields 0.8 Angstrom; 33.7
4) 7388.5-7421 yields -0.9 Angstrom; 40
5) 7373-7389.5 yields -0.1 Angstrom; 38.9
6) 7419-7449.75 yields 0.1 Angstrom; 39.2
